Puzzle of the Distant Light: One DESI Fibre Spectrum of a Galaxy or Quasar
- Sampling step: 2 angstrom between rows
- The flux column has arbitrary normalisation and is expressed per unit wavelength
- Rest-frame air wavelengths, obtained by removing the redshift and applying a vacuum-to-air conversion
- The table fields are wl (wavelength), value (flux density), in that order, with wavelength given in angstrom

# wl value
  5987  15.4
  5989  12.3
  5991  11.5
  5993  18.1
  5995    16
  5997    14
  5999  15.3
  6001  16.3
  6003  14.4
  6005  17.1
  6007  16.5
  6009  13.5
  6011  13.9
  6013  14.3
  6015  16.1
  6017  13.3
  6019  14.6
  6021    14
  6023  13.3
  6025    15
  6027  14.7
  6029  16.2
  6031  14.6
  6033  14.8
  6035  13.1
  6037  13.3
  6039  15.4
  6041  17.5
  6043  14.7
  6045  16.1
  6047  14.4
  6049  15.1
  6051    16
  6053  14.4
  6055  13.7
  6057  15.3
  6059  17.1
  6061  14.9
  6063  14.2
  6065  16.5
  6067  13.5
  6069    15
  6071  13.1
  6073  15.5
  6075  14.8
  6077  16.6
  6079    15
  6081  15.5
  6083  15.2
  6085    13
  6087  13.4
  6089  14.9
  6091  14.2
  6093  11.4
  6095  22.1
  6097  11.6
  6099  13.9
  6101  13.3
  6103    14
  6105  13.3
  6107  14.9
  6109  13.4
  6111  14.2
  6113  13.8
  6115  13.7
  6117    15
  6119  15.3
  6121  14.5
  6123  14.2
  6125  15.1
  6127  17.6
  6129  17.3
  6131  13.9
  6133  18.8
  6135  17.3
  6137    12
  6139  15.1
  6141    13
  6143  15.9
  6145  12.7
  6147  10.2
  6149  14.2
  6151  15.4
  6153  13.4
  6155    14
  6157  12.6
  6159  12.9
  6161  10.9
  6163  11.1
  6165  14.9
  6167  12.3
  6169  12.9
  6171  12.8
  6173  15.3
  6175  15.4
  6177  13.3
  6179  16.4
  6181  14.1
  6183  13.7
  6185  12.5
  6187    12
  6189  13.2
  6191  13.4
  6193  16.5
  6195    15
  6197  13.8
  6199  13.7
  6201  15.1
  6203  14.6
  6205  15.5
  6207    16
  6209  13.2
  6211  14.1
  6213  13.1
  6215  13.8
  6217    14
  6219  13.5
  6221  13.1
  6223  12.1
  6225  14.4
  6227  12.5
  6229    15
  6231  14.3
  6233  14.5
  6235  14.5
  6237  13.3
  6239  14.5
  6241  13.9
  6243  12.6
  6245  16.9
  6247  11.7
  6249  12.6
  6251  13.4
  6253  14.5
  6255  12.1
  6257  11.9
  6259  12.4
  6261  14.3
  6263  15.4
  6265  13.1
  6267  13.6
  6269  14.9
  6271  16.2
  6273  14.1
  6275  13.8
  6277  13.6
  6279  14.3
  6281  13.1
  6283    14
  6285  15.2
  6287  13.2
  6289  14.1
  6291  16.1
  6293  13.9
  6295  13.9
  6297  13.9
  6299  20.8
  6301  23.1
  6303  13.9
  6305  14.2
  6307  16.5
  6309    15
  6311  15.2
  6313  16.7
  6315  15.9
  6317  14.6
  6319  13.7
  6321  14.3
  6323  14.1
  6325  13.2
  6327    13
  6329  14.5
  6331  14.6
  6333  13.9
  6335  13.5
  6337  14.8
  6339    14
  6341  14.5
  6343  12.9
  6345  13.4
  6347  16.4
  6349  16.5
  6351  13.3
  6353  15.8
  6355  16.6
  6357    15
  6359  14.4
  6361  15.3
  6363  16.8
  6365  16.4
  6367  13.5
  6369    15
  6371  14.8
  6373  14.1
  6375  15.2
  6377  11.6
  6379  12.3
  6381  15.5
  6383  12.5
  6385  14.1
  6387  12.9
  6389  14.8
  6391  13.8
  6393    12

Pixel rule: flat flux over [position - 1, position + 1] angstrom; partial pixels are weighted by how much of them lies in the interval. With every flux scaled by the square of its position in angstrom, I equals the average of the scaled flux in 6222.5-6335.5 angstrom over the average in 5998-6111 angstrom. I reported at 1.0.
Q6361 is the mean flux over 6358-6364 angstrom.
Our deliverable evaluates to 15.5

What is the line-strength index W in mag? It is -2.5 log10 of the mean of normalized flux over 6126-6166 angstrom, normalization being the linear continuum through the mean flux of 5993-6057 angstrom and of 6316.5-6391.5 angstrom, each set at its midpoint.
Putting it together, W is 0.04 mag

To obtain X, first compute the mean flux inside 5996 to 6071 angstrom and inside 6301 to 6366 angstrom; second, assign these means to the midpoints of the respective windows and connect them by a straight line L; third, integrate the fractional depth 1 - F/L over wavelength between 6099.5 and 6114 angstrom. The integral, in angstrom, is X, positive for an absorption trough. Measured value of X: 1.0 angstrom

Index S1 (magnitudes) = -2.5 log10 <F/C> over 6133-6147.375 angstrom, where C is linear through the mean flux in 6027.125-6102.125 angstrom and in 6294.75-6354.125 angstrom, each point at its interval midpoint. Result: 0.05 mag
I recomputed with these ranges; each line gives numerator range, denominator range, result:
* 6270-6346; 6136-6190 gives 1.15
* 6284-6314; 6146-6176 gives 1.24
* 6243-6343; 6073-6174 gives 1.07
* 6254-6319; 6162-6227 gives 1.10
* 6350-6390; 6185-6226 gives 1.09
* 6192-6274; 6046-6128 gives 1.00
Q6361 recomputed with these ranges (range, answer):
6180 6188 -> 13.1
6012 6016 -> 15.2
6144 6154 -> 13.2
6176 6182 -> 14.6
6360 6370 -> 15.4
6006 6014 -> 14.6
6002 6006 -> 15.8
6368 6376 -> 14.8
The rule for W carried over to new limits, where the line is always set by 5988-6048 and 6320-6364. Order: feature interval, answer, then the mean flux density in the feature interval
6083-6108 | 0.04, 14.2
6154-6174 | 0.14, 13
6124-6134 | -0.13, 16.5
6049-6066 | -0.03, 15.3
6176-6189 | 0.08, 13.6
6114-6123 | 0.01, 14.6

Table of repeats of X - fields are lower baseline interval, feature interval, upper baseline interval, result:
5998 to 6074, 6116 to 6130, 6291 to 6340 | -0.6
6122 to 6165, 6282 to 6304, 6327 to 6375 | -1.6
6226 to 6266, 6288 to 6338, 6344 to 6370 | -1.6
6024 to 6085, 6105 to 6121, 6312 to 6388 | 0.7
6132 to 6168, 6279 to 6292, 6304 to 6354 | 0.1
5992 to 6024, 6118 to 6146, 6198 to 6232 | -1.5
